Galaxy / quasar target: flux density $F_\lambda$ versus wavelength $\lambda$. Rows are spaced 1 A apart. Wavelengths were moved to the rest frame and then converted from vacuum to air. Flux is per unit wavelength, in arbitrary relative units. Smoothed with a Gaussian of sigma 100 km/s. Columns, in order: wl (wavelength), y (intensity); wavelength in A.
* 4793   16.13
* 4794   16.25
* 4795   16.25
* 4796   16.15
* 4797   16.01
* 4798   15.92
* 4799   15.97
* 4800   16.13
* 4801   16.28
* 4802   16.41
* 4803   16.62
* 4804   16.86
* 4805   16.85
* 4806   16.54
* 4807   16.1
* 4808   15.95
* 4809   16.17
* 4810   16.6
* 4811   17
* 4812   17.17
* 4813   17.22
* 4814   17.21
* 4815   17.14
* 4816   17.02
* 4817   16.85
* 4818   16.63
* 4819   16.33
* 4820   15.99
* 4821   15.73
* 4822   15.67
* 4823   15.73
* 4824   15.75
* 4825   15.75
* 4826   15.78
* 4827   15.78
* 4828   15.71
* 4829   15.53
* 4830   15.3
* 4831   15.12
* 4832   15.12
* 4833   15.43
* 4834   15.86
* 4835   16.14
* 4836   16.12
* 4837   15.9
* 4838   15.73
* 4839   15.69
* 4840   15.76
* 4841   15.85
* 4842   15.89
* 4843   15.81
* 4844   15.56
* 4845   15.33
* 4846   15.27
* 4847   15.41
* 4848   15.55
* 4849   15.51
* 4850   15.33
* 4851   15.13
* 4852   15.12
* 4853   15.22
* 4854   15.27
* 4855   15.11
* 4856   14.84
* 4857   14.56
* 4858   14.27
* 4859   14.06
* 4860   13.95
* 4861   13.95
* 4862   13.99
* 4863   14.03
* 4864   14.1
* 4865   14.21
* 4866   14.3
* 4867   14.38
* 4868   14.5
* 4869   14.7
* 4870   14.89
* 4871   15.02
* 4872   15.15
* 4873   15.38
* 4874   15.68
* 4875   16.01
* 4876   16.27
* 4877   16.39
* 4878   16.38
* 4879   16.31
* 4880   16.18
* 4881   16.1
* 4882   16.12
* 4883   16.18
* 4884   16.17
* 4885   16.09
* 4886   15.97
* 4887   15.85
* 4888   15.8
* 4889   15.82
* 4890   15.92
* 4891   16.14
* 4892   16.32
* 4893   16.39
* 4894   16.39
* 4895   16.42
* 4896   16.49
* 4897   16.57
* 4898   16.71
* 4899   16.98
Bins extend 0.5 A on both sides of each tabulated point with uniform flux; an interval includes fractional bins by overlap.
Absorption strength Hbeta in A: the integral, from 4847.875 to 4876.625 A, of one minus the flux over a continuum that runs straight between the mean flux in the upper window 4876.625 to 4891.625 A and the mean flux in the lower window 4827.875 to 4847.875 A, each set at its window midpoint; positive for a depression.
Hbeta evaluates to 1.9 A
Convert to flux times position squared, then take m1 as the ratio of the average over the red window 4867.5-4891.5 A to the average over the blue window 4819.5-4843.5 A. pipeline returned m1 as 1.0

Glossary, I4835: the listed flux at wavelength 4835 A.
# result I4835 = 16.14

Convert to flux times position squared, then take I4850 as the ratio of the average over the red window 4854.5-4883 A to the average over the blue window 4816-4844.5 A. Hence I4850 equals 0.97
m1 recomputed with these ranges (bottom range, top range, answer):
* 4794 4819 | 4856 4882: 0.93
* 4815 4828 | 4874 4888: 1.03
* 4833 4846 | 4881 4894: 1.04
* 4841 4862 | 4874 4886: 1.09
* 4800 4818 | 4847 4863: 0.90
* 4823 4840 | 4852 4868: 0.93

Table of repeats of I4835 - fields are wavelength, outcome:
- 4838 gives 15.73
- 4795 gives 16.25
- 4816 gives 17.02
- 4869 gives 14.7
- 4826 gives 15.78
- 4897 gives 16.57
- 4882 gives 16.12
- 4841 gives 15.85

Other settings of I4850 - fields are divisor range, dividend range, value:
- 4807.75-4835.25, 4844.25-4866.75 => 0.93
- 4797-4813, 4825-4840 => 0.96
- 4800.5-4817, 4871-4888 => 0.99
